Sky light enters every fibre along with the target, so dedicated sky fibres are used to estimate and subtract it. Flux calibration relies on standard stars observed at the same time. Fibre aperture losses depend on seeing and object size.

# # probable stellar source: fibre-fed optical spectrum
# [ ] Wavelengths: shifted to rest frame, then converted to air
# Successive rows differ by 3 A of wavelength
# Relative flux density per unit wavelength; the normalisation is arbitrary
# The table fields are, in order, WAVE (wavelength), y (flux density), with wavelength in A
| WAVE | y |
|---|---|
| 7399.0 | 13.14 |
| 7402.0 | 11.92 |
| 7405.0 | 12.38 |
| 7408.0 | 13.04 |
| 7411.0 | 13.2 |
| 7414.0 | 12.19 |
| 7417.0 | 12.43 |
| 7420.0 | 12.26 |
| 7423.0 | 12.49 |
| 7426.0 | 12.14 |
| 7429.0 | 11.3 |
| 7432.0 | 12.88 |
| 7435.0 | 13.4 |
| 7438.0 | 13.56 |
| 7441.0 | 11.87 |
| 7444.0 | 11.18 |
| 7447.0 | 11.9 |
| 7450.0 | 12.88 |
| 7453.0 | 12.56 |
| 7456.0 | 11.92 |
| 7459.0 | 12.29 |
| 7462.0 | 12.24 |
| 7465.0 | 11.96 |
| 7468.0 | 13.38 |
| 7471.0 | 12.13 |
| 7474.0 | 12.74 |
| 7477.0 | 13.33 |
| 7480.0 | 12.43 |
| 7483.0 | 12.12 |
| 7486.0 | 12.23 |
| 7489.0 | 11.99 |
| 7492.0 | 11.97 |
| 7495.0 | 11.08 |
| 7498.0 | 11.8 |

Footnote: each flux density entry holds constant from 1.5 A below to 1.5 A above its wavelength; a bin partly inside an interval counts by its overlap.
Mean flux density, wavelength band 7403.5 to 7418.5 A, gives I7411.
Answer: 12.6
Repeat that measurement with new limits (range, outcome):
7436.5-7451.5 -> 12.3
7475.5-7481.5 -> 12.9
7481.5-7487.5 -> 12.2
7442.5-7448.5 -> 11.5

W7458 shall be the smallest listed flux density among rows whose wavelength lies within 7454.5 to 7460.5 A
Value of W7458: 11.92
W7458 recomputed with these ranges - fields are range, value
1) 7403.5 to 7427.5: 12.14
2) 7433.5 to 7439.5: 13.4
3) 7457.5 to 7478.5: 11.96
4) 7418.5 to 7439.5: 11.3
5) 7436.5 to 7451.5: 11.18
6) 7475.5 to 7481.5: 12.43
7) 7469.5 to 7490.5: 11.99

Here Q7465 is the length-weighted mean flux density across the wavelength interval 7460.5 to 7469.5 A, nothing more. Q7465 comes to 12.5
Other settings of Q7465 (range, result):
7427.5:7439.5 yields 12.8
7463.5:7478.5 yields 12.7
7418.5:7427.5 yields 12.3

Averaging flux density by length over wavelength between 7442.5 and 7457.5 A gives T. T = 12.1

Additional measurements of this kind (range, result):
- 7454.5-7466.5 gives 12.1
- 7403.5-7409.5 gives 12.7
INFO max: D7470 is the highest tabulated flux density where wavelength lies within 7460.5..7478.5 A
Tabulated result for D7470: 13.38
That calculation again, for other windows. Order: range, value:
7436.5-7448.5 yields 13.56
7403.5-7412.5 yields 13.2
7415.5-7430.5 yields 12.49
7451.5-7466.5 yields 12.56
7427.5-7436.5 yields 13.4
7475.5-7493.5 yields 13.33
